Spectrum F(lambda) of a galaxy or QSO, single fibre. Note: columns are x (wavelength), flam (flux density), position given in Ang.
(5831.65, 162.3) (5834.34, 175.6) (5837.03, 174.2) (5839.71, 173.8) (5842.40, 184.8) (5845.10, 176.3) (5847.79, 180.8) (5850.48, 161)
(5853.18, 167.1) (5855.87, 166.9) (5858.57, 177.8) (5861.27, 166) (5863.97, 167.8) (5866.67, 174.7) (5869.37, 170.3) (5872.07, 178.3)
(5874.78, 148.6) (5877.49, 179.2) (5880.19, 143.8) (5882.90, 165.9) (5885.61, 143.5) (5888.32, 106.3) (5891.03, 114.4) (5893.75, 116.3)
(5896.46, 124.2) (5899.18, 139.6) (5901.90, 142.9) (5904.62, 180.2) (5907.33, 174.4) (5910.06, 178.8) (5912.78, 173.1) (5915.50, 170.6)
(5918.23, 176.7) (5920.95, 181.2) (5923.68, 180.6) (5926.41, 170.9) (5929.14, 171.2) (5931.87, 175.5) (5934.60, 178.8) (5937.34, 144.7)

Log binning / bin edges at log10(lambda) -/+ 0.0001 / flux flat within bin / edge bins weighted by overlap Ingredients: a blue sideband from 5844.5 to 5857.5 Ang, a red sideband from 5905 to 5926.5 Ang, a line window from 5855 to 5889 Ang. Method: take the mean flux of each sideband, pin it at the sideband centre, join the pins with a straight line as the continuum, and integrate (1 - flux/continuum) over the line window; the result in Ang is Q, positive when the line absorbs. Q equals 2.1 Ang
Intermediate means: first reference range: 170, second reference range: 176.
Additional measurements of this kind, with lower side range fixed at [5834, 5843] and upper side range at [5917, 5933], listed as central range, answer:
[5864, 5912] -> 6.5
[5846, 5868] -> 0.8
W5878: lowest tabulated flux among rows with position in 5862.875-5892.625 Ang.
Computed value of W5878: 106.3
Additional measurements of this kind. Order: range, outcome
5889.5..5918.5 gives 114.4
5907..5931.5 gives 170.6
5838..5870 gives 161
